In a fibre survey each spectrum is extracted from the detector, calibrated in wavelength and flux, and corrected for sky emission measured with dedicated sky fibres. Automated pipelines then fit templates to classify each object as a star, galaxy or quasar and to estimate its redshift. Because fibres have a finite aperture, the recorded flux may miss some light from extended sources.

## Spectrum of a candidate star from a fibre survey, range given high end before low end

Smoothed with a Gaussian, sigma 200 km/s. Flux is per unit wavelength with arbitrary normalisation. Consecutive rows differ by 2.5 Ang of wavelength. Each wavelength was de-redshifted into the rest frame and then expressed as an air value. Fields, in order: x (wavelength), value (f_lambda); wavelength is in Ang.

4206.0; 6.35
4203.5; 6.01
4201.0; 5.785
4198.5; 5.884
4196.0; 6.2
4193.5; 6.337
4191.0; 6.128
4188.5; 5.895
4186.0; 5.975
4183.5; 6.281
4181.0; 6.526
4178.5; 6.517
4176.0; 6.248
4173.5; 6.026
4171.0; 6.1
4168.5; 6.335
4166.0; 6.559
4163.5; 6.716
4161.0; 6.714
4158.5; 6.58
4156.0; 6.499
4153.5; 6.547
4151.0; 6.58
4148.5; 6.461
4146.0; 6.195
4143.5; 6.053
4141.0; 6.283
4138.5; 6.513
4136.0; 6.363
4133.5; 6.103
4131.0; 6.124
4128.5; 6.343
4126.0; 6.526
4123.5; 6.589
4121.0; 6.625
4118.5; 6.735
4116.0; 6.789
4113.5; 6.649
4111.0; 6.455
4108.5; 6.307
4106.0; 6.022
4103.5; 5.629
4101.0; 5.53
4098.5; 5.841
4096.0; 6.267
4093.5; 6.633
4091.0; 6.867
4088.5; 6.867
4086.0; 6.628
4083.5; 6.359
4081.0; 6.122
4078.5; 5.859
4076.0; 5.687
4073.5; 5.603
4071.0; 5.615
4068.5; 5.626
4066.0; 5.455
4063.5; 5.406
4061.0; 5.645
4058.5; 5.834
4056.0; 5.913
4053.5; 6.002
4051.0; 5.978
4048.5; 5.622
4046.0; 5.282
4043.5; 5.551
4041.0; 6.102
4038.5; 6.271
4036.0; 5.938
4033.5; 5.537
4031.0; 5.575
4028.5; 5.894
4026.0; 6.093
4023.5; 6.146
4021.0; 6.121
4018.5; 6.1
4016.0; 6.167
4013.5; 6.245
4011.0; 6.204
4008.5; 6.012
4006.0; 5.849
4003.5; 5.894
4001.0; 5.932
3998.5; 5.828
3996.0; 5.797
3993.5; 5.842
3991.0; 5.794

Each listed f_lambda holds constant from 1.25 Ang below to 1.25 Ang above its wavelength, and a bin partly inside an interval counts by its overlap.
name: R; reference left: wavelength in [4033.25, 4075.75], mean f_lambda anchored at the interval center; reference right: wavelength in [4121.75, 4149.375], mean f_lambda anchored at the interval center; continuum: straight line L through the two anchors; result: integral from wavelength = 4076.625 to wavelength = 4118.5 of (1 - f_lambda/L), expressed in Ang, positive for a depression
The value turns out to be -1.8 Ang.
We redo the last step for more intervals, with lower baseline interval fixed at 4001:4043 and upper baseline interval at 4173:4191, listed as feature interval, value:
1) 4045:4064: 1.0 Ang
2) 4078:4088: -0.4 Ang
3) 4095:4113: 0.2 Ang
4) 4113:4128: -1.2 Ang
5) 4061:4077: 1.3 Ang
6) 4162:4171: -0.4 Ang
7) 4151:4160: -0.5 Ang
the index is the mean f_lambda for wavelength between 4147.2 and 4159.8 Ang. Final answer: 6.53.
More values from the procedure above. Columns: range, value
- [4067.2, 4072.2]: 5.62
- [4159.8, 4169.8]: 6.58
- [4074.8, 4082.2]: 5.89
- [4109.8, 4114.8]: 6.56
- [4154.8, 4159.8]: 6.54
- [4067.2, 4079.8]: 5.68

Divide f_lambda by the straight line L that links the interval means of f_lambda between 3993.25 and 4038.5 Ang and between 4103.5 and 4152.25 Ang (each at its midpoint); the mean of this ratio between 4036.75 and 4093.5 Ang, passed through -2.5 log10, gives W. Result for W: 0.04 mag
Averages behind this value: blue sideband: 5.97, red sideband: 6.39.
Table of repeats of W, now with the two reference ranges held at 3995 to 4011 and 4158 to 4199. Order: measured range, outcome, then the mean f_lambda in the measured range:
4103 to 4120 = -0.044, 6.41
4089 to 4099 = -0.063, 6.48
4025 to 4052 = 0.035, 5.8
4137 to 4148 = -0.010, 6.28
